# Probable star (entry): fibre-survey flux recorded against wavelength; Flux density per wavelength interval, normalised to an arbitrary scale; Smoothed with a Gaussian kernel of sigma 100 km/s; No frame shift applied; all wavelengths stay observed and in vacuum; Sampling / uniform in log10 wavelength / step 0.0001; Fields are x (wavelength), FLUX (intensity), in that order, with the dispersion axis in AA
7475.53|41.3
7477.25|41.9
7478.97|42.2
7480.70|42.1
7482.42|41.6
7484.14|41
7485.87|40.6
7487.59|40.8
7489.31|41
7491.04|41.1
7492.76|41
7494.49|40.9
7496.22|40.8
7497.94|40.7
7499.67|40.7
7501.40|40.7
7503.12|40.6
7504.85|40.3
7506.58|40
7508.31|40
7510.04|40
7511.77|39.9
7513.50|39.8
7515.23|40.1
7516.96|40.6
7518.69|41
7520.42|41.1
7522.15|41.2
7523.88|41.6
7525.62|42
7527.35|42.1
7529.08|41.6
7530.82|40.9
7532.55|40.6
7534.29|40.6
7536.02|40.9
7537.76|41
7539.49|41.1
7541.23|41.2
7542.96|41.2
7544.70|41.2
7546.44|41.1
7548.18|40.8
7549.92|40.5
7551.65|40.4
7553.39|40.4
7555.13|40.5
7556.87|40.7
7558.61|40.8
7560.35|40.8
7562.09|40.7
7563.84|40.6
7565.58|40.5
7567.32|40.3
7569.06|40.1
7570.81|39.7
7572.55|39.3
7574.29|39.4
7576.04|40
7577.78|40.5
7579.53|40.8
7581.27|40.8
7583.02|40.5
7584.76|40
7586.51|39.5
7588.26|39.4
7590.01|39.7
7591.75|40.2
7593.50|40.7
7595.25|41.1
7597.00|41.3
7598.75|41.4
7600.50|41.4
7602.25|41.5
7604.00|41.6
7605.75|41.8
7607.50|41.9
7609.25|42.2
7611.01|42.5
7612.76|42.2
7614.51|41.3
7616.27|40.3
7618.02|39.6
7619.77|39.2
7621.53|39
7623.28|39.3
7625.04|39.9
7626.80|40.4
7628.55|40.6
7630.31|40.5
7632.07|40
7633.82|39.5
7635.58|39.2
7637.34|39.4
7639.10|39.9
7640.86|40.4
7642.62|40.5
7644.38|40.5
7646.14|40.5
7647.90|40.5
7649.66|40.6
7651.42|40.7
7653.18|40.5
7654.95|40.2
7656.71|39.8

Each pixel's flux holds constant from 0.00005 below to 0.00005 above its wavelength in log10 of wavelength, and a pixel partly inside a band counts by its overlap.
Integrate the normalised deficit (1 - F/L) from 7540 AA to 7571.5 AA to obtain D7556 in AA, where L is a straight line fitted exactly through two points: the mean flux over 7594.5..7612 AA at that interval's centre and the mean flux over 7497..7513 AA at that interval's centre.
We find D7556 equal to 0.3 AA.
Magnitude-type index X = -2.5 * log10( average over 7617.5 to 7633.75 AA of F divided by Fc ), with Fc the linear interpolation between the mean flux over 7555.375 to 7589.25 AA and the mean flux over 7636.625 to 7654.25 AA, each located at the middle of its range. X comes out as 0.01 mag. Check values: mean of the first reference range 40.2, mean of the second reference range 40.3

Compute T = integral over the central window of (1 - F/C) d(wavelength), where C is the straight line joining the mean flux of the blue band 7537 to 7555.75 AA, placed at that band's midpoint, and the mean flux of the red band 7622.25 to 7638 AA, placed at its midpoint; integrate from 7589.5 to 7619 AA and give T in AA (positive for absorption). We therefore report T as -0.8 AA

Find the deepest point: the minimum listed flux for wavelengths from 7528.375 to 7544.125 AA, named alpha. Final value 40.6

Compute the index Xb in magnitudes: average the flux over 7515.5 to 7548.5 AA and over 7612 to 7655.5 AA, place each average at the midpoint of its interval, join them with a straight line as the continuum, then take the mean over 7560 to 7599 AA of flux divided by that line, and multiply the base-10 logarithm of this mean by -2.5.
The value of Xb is 0.01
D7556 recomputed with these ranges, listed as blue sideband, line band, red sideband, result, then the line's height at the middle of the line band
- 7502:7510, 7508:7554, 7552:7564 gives -0.5 AA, 40.4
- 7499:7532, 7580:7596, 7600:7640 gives 0.2 AA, 40.6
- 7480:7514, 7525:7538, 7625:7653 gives -0.2 AA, 40.6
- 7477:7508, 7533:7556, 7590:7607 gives 0.1 AA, 41.1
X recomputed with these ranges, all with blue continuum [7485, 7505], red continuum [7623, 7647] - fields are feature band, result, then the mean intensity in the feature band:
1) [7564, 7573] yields 0.01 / 40.1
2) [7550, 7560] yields 0.00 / 40.6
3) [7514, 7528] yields -0.01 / 41.2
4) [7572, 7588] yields 0.01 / 40.1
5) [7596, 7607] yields -0.03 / 41.5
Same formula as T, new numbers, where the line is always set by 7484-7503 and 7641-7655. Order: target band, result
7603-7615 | -0.4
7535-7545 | -0.1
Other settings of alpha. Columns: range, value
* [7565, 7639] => 39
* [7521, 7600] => 39.3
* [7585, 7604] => 39.4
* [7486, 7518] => 39.8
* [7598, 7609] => 41.4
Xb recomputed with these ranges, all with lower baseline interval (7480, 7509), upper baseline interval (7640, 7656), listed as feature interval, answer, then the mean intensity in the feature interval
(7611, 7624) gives 0.006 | 40.3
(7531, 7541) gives -0.004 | 40.9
